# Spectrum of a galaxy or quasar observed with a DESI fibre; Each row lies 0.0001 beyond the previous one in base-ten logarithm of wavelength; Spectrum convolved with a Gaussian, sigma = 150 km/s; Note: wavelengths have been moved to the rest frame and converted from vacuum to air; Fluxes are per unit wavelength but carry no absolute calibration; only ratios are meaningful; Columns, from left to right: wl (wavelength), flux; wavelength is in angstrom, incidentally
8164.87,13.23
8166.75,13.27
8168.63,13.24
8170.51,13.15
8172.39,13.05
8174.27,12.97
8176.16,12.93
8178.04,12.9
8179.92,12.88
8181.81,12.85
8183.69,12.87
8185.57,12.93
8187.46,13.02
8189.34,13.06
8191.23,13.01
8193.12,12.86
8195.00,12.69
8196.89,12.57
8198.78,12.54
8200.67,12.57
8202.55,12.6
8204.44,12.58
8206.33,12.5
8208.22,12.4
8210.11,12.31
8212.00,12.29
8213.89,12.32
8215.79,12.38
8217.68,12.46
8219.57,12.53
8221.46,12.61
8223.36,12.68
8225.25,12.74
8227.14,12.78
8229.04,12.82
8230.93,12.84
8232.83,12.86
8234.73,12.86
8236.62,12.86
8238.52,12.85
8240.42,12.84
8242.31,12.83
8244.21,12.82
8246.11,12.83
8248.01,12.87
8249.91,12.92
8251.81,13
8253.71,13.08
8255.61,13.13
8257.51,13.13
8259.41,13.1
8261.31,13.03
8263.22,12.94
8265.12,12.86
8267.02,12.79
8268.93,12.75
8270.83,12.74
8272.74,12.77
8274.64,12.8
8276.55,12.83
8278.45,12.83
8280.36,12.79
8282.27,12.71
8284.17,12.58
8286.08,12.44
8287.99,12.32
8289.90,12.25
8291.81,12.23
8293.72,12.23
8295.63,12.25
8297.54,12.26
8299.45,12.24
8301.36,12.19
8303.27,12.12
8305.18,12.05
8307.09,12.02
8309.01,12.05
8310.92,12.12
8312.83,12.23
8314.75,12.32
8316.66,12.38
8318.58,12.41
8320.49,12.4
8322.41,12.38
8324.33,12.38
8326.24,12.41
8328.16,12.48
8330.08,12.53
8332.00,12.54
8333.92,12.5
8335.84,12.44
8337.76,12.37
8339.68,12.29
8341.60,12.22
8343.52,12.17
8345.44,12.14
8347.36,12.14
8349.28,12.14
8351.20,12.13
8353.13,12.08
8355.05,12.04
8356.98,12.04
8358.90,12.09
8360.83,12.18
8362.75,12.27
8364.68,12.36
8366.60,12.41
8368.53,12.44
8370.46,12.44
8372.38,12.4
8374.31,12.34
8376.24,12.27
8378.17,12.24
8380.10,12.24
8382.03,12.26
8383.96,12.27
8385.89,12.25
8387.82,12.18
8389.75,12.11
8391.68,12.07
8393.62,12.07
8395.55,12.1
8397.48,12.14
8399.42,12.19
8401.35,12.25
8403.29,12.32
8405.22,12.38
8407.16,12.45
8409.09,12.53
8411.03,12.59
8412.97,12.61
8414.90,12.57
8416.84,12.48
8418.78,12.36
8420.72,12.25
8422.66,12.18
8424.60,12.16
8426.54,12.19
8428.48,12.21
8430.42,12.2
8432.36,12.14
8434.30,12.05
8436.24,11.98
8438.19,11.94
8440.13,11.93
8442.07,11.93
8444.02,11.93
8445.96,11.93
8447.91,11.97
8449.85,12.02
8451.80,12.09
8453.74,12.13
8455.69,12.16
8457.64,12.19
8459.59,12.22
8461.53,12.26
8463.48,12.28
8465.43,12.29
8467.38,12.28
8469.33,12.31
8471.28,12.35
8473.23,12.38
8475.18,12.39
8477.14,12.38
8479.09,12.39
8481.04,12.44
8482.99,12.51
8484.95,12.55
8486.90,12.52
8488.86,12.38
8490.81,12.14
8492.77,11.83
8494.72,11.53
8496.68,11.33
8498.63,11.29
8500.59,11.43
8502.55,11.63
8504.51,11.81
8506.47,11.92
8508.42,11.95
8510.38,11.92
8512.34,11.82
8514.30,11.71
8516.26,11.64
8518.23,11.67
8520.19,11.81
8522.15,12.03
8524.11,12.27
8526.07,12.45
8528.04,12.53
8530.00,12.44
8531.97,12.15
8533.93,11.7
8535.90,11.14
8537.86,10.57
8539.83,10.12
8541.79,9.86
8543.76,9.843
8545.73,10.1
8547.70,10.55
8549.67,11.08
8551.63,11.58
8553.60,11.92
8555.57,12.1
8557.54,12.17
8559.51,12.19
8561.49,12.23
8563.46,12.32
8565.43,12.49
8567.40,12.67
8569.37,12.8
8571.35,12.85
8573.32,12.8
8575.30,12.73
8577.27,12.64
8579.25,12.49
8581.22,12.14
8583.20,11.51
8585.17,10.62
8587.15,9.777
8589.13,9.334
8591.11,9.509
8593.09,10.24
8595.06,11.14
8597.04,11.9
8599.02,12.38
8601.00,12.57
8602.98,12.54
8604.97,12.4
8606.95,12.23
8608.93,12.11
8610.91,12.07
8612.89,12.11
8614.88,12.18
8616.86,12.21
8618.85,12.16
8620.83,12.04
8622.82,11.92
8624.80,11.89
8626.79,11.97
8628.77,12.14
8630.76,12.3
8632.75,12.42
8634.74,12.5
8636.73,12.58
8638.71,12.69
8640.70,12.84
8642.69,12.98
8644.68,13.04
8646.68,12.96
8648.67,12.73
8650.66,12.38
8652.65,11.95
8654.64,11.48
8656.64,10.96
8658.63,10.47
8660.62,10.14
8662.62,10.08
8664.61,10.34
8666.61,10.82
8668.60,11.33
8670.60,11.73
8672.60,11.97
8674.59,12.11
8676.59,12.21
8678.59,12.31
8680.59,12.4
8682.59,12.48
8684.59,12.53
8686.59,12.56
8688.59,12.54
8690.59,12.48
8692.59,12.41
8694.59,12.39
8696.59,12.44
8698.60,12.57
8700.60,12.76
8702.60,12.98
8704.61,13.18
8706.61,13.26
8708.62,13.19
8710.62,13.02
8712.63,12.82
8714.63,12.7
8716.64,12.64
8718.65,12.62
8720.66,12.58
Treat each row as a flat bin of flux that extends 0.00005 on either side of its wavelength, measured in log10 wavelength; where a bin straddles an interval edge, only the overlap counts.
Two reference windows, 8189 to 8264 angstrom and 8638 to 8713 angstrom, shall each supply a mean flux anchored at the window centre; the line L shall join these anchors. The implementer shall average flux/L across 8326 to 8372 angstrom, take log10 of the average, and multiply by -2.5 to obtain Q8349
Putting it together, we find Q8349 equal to 0.03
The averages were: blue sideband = 12.7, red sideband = 12.2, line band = 12.3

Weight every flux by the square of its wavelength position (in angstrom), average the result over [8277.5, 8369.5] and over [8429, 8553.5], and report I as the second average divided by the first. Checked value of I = 1.00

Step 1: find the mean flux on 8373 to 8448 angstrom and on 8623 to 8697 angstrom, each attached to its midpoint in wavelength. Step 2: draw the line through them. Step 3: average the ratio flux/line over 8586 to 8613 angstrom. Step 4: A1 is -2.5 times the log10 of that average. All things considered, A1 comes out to 0.06 mag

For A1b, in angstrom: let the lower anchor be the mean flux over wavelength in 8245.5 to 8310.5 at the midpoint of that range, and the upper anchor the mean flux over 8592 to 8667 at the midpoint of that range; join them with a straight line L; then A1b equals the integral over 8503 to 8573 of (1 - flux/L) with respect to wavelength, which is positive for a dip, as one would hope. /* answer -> 2.2 angstrom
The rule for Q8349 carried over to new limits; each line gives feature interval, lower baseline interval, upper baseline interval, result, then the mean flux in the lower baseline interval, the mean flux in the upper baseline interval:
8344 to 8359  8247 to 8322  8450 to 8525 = 0.03 mag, 12.6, 12.1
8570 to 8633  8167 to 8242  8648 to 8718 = 0.03 mag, 12.8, 12.1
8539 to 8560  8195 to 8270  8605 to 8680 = 0.10 mag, 12.7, 12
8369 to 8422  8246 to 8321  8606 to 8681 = 0.01 mag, 12.6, 12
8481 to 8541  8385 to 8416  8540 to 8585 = 0.01 mag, 12.3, 11.8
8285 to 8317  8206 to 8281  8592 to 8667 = 0.04 mag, 12.8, 11.9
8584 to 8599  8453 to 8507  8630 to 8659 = 0.17 mag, 12.1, 12.3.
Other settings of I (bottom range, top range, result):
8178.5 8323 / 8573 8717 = 1.05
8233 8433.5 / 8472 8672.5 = 1.01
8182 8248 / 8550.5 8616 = 1.02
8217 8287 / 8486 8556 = 0.96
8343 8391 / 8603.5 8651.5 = 1.08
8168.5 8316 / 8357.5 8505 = 1.01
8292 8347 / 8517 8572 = 1.00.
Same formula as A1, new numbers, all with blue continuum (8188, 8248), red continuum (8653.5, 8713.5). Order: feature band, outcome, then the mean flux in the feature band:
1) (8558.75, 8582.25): -0.03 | 12.5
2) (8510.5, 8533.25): 0.02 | 12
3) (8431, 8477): 0.02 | 12.1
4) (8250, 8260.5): -0.04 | 13.1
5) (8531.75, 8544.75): 0.15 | 10.7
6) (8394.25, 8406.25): 0.02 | 12.2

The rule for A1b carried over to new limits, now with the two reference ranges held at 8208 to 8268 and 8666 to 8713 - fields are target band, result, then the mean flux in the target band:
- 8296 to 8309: 0.6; 12.1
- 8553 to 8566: 0.4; 12.2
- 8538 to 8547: 1.8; 10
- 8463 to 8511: 1.9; 12.1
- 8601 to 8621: 0.4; 12.2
